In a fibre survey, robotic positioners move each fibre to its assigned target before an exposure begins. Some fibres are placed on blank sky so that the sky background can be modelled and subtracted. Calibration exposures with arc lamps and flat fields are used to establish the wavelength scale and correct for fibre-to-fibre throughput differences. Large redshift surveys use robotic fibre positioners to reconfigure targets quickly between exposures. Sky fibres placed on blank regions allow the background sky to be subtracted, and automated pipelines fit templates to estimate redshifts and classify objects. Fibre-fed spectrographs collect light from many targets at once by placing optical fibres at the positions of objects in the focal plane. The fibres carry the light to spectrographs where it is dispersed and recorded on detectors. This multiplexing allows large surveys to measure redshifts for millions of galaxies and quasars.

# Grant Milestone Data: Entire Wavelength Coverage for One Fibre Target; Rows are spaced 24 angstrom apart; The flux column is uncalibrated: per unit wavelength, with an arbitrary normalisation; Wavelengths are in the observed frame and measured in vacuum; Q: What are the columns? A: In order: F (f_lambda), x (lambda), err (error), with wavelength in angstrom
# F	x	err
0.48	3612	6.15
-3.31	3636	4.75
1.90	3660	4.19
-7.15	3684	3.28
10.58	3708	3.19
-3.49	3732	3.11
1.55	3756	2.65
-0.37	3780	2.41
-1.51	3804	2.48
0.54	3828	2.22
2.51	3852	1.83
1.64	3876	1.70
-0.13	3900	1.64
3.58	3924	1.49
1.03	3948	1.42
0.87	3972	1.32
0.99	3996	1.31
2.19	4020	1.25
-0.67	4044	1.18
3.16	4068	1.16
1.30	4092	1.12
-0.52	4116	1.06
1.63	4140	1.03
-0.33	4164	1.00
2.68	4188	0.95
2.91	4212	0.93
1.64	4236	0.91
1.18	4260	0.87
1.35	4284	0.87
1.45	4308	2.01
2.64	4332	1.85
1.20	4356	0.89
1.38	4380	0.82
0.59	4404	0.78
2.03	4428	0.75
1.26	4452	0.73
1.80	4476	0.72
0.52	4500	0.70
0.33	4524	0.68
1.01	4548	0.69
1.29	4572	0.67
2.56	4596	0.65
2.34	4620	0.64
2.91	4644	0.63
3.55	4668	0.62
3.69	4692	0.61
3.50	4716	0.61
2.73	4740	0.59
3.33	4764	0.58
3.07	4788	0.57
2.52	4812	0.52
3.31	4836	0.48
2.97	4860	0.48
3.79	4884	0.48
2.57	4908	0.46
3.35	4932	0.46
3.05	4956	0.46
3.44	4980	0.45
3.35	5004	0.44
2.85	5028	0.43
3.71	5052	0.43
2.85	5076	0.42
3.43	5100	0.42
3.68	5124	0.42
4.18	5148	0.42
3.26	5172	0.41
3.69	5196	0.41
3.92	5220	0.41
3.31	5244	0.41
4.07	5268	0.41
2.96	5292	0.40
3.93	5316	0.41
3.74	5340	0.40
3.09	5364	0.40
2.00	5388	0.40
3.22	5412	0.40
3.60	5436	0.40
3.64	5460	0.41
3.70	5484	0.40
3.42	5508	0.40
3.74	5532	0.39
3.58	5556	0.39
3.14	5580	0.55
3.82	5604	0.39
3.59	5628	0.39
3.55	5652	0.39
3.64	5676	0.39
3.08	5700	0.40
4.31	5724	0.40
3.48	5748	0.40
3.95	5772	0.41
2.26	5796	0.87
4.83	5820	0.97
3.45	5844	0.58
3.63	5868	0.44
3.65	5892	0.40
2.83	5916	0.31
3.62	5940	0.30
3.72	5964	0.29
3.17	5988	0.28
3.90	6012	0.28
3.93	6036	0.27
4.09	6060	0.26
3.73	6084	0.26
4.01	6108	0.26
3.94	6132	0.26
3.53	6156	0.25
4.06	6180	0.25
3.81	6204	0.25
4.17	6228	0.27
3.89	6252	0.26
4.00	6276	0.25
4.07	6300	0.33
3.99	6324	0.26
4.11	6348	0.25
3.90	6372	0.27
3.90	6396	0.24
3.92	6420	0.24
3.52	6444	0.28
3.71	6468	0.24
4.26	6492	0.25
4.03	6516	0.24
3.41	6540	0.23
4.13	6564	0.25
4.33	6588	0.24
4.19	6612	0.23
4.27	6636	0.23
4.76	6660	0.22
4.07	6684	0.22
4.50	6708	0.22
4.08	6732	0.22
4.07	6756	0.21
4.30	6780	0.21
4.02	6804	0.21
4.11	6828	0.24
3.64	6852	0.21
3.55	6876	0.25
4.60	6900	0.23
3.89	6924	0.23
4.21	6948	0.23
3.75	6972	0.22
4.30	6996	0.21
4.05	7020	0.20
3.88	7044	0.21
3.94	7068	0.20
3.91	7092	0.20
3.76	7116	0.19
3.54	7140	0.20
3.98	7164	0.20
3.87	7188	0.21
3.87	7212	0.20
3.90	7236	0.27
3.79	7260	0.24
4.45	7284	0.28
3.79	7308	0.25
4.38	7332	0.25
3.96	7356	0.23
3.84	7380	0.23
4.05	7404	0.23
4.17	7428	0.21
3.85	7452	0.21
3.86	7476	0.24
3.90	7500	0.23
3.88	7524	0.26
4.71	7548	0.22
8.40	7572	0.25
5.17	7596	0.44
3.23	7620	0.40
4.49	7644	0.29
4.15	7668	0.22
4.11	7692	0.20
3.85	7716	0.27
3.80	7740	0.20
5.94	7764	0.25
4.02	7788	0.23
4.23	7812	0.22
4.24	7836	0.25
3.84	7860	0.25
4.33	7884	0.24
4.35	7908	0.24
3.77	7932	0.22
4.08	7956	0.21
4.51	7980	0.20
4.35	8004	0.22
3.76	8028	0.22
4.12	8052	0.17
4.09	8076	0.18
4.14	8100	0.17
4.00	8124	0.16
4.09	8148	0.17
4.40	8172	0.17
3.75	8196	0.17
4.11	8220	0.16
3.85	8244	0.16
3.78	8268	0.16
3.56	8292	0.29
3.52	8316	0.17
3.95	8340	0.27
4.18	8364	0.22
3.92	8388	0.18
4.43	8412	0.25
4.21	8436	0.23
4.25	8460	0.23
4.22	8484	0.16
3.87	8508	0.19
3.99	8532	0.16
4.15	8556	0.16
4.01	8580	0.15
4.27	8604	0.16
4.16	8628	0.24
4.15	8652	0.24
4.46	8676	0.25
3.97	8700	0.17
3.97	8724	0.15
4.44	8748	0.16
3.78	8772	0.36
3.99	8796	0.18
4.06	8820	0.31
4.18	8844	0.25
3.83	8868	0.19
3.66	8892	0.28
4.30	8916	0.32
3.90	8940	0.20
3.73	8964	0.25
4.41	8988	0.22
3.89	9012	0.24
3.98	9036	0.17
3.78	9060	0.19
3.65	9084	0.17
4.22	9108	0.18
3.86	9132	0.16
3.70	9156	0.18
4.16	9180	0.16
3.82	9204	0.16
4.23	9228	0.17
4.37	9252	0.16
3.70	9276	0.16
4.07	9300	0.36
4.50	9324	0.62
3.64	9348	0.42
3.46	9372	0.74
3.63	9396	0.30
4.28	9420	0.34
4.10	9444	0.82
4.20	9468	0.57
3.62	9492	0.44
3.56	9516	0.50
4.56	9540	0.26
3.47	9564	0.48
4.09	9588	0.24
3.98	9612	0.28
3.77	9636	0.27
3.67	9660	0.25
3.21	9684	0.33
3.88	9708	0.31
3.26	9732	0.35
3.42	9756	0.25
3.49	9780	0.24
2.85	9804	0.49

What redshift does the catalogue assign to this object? 0.154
